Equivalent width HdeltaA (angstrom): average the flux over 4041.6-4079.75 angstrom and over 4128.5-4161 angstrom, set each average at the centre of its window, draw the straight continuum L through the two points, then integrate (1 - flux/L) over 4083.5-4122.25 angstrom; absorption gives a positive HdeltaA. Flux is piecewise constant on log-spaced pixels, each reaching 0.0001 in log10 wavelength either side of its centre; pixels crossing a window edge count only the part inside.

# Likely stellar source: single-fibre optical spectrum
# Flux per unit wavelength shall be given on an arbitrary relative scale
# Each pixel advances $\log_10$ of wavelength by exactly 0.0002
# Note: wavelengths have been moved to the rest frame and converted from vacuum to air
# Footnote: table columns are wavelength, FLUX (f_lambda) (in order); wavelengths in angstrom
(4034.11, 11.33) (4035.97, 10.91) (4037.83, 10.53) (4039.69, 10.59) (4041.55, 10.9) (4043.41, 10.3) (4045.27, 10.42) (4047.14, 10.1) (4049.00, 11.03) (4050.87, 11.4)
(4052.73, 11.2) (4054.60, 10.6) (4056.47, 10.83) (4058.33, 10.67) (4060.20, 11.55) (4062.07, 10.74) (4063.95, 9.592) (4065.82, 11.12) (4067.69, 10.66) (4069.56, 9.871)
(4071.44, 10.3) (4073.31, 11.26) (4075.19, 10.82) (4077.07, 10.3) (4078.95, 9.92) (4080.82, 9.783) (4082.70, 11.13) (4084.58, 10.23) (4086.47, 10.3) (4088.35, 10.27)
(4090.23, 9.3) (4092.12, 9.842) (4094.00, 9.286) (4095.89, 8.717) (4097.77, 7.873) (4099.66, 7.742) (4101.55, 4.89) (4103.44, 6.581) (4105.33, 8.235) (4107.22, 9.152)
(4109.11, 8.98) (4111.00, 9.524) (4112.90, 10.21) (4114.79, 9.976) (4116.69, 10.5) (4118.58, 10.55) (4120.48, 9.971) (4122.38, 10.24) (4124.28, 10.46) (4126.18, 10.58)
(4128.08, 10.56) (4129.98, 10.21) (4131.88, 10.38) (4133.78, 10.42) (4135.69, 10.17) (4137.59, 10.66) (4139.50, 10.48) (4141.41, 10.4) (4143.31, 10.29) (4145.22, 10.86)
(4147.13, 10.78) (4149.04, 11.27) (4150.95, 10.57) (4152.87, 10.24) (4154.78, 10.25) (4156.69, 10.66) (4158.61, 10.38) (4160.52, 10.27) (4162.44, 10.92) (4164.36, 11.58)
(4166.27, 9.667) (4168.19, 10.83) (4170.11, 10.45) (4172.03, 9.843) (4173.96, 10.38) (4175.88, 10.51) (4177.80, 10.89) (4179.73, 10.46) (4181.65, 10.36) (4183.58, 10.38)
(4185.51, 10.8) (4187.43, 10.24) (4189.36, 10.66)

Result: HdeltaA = 5.2 angstrom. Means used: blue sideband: 10.6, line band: 9.14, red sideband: 10.5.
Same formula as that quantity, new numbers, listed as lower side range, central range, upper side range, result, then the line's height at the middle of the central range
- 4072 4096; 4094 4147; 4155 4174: 3.7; 10.3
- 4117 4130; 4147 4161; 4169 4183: -0.2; 10.4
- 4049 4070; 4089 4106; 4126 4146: 4.1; 10.6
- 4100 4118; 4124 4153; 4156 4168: -2.4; 9.75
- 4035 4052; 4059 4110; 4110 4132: 4.4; 10.5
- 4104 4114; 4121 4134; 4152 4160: -1.0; 9.63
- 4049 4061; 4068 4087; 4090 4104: -2.0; 9.41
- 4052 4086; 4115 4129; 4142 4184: 0.2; 10.6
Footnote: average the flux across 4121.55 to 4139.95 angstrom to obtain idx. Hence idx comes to 10.4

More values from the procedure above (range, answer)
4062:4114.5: 9.5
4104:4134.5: 9.95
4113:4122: 10.2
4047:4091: 10.6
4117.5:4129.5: 10.4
